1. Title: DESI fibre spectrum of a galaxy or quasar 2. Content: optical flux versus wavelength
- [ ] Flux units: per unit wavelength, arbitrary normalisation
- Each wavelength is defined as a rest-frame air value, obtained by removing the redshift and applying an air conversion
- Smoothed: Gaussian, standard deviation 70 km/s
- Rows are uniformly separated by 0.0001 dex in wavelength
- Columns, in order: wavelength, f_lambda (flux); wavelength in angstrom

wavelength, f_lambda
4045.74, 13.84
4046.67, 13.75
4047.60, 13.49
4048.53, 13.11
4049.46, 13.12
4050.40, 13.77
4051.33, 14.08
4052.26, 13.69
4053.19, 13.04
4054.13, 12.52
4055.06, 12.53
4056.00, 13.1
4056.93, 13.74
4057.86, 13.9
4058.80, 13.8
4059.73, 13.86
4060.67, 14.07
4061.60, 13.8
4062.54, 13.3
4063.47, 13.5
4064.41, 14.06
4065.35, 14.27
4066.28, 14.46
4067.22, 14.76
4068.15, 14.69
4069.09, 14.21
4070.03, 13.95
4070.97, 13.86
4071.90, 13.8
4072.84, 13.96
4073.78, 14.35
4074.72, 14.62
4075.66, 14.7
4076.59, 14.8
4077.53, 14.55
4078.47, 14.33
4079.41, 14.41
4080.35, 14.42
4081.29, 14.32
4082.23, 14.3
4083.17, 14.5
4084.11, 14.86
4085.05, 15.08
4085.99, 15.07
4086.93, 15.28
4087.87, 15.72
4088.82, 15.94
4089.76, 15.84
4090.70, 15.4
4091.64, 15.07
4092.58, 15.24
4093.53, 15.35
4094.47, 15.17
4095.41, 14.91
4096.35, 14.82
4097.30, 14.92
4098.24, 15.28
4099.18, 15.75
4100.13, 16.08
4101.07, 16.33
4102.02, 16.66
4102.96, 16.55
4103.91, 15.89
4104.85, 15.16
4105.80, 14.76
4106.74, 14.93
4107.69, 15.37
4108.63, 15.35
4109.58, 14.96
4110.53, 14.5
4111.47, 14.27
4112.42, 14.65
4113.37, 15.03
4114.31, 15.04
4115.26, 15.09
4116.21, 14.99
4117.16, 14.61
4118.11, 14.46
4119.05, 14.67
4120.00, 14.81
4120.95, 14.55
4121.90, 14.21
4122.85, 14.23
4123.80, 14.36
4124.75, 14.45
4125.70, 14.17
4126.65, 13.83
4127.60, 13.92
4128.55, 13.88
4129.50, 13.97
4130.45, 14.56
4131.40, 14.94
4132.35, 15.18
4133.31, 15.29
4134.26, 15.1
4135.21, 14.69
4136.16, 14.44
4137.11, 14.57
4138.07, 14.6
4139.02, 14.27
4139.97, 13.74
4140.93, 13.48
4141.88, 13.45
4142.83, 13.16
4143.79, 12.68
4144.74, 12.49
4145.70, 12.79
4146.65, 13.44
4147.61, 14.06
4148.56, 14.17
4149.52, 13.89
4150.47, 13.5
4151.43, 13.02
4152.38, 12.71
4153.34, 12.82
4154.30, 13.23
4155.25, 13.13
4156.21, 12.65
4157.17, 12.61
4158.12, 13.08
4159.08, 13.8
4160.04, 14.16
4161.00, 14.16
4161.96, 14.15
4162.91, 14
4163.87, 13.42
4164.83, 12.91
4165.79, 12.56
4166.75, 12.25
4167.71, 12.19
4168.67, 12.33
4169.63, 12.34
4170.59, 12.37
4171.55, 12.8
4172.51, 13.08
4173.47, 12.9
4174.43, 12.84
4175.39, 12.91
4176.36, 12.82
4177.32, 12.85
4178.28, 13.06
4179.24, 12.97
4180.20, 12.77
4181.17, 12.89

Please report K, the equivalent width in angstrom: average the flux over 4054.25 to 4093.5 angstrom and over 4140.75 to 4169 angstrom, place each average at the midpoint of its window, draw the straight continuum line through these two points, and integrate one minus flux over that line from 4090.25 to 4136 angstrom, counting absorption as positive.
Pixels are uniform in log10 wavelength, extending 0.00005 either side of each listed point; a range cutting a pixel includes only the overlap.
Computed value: -3.7 angstrom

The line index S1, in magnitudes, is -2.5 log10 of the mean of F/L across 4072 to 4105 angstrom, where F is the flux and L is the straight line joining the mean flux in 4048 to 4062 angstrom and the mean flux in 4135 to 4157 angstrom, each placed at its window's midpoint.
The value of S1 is -0.12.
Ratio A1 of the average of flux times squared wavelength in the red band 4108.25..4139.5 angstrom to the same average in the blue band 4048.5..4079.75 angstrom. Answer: 1.08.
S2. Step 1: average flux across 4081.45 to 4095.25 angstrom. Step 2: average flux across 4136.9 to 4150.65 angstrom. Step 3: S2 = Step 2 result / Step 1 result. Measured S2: 0.90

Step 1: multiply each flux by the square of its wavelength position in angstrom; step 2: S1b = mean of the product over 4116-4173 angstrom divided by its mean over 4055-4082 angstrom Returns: 1.01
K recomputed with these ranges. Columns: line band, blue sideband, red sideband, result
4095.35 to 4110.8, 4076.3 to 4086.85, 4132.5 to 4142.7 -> -0.99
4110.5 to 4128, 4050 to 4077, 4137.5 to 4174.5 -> -1.33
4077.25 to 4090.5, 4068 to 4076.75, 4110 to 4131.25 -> -0.56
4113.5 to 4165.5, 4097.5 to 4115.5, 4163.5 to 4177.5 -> 0.07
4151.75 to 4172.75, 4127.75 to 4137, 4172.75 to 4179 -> 0.66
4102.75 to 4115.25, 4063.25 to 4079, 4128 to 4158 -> -0.96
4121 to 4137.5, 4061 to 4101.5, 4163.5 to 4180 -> -0.94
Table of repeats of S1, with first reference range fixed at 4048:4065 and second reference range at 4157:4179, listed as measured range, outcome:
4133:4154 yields -0.048 mag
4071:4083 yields -0.075 mag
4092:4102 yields -0.159 mag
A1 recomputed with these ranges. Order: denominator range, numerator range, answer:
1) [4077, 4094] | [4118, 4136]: 0.99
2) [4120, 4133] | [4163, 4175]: 0.90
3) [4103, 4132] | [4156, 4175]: 0.91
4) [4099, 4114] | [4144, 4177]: 0.87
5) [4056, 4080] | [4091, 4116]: 1.10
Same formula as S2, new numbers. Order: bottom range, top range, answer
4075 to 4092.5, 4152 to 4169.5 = 0.88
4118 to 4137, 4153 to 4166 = 0.92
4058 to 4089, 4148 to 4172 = 0.91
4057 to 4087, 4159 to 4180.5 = 0.91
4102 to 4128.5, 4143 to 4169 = 0.89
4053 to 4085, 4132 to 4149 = 0.99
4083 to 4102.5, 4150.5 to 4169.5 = 0.85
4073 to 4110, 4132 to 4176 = 0.89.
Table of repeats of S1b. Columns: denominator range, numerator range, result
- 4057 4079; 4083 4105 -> 1.11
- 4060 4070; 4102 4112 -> 1.10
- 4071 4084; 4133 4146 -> 1.00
